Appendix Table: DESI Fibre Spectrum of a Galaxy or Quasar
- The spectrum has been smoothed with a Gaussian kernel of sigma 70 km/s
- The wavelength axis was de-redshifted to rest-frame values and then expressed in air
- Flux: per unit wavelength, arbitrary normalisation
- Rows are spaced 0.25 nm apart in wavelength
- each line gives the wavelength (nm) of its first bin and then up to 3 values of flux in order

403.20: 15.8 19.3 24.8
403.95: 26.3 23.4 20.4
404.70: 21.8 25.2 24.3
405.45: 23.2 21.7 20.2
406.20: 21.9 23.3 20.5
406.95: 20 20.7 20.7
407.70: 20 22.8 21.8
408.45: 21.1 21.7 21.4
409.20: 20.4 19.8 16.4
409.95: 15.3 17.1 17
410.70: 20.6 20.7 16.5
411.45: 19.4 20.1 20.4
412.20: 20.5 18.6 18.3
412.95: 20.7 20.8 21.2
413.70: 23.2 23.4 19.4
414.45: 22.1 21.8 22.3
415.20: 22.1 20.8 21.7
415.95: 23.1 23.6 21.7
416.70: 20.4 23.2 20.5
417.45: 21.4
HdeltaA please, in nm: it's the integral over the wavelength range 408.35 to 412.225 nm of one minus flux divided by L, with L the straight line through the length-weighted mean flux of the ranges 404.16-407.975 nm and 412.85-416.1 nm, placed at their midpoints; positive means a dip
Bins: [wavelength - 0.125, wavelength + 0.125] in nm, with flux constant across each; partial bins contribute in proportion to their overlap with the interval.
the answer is 0.455 nm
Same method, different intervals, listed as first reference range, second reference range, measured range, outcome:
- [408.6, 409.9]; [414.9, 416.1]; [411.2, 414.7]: 0.09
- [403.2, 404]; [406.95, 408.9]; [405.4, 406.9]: -0.01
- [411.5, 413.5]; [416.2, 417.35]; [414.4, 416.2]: -0.08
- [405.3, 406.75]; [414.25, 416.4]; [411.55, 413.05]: 0.15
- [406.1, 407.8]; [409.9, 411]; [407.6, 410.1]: -0.07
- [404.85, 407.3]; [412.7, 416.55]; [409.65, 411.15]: 0.28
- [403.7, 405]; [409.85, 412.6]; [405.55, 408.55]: 0.05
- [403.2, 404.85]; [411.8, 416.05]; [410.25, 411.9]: 0.19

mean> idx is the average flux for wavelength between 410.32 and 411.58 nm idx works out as 18.8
